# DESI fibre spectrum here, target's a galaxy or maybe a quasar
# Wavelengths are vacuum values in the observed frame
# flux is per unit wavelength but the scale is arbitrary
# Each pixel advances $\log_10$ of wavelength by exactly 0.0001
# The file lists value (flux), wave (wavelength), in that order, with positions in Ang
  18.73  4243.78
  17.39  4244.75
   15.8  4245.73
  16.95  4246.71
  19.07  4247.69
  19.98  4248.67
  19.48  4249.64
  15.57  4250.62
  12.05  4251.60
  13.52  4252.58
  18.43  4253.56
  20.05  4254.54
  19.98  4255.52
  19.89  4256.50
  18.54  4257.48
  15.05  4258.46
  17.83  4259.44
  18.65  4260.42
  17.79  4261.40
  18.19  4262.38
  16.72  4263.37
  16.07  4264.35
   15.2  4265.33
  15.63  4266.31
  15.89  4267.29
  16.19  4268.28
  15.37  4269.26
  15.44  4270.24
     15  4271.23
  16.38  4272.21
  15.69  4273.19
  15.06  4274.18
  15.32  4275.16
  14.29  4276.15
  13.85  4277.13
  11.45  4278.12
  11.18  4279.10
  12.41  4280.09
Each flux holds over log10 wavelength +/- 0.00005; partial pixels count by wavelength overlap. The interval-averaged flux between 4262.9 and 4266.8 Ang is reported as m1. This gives 15.9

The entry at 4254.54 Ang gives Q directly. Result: 20.05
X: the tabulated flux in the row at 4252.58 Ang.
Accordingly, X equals 13.52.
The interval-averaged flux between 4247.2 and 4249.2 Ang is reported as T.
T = 19.6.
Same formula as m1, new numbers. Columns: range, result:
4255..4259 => 18.4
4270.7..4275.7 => 15.5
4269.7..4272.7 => 15.6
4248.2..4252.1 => 16.8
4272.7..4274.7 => 15.4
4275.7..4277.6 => 14.1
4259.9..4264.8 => 17.5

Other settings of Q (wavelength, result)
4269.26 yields 15.37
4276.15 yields 14.29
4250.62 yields 15.57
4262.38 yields 18.19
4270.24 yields 15.44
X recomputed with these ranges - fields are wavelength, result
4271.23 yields 15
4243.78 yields 18.73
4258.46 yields 15.05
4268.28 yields 16.19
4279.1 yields 11.18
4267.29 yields 15.89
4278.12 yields 11.45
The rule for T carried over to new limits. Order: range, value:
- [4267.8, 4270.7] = 15.7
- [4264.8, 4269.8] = 15.7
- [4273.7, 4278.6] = 14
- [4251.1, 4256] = 16.8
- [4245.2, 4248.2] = 17.2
